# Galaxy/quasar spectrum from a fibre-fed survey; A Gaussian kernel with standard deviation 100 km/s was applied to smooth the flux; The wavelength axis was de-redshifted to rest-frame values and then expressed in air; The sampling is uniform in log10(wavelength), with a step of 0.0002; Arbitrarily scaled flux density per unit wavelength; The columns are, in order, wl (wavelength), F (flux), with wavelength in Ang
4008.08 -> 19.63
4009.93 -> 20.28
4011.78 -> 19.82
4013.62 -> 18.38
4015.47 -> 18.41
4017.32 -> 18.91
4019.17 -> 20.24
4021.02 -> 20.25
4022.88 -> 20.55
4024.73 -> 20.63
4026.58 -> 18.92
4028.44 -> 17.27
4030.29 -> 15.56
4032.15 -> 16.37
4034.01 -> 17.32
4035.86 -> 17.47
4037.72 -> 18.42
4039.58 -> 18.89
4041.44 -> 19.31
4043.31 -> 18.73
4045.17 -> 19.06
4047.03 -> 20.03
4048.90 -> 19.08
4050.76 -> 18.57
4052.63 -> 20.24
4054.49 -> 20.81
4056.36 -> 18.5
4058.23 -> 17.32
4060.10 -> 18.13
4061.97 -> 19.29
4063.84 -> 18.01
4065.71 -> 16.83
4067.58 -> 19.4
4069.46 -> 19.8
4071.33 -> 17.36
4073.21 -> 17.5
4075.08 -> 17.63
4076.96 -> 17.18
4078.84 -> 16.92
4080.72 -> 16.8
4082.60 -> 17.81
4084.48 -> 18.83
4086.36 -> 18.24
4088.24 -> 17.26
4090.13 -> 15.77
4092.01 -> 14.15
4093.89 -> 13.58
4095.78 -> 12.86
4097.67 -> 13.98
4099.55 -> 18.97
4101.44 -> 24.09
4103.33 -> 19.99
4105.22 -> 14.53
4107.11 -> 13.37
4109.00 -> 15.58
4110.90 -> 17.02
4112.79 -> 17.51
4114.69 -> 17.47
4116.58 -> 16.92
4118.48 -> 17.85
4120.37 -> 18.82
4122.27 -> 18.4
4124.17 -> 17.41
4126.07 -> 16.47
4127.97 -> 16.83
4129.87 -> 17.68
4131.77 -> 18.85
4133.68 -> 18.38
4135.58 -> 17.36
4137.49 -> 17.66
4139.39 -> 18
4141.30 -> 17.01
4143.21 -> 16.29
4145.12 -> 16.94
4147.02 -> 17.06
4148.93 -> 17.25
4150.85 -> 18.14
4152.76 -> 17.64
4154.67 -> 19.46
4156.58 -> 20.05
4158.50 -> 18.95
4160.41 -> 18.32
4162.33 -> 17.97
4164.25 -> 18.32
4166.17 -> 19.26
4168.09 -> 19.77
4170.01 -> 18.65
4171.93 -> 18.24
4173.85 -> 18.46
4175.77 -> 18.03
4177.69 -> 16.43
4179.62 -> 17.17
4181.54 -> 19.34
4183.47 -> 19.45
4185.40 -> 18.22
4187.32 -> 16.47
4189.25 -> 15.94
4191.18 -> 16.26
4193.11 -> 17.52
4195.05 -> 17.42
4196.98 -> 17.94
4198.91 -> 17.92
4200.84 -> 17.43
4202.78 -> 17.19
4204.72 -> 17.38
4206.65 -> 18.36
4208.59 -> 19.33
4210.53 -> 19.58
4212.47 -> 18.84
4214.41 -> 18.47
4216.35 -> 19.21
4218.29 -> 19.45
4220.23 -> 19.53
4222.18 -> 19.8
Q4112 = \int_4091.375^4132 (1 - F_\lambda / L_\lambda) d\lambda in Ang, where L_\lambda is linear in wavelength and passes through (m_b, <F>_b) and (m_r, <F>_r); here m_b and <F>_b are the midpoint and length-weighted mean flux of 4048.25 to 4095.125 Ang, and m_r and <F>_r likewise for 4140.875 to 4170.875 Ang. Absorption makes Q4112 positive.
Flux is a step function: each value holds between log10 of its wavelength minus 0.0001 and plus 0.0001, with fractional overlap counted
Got 2.4 Ang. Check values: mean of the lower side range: 17.8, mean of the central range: 16.9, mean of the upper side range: 18.2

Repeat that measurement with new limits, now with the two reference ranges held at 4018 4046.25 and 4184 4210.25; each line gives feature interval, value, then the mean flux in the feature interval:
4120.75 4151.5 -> 0.8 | 17.5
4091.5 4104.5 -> 1.0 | 16.9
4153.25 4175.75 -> -1.3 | 18.8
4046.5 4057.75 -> -0.6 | 19.4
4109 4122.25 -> 0.4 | 17.5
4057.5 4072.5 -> 0.1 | 18.3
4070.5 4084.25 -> 0.7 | 17.4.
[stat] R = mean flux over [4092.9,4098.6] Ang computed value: 13.5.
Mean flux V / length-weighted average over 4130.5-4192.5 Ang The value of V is 18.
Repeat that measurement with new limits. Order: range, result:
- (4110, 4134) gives 17.6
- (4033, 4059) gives 18.8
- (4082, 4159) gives 17.3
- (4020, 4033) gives 18.5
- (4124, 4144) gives 17.5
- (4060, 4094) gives 17.5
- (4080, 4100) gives 16.1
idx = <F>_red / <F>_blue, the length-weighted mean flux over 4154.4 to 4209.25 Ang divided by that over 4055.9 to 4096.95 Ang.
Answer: 1.1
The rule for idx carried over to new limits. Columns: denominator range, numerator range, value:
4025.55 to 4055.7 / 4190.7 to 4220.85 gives 0.99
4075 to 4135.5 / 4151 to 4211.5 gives 1.06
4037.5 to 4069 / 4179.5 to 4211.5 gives 0.94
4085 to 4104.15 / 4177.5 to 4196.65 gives 1.03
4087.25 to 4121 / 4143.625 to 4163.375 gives 1.09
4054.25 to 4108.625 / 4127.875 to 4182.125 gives 1.04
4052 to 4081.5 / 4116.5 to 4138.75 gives 0.97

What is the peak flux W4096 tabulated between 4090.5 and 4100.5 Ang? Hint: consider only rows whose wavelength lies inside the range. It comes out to 18.97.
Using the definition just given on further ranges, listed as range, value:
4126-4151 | 18.85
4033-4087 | 20.81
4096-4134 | 24.09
